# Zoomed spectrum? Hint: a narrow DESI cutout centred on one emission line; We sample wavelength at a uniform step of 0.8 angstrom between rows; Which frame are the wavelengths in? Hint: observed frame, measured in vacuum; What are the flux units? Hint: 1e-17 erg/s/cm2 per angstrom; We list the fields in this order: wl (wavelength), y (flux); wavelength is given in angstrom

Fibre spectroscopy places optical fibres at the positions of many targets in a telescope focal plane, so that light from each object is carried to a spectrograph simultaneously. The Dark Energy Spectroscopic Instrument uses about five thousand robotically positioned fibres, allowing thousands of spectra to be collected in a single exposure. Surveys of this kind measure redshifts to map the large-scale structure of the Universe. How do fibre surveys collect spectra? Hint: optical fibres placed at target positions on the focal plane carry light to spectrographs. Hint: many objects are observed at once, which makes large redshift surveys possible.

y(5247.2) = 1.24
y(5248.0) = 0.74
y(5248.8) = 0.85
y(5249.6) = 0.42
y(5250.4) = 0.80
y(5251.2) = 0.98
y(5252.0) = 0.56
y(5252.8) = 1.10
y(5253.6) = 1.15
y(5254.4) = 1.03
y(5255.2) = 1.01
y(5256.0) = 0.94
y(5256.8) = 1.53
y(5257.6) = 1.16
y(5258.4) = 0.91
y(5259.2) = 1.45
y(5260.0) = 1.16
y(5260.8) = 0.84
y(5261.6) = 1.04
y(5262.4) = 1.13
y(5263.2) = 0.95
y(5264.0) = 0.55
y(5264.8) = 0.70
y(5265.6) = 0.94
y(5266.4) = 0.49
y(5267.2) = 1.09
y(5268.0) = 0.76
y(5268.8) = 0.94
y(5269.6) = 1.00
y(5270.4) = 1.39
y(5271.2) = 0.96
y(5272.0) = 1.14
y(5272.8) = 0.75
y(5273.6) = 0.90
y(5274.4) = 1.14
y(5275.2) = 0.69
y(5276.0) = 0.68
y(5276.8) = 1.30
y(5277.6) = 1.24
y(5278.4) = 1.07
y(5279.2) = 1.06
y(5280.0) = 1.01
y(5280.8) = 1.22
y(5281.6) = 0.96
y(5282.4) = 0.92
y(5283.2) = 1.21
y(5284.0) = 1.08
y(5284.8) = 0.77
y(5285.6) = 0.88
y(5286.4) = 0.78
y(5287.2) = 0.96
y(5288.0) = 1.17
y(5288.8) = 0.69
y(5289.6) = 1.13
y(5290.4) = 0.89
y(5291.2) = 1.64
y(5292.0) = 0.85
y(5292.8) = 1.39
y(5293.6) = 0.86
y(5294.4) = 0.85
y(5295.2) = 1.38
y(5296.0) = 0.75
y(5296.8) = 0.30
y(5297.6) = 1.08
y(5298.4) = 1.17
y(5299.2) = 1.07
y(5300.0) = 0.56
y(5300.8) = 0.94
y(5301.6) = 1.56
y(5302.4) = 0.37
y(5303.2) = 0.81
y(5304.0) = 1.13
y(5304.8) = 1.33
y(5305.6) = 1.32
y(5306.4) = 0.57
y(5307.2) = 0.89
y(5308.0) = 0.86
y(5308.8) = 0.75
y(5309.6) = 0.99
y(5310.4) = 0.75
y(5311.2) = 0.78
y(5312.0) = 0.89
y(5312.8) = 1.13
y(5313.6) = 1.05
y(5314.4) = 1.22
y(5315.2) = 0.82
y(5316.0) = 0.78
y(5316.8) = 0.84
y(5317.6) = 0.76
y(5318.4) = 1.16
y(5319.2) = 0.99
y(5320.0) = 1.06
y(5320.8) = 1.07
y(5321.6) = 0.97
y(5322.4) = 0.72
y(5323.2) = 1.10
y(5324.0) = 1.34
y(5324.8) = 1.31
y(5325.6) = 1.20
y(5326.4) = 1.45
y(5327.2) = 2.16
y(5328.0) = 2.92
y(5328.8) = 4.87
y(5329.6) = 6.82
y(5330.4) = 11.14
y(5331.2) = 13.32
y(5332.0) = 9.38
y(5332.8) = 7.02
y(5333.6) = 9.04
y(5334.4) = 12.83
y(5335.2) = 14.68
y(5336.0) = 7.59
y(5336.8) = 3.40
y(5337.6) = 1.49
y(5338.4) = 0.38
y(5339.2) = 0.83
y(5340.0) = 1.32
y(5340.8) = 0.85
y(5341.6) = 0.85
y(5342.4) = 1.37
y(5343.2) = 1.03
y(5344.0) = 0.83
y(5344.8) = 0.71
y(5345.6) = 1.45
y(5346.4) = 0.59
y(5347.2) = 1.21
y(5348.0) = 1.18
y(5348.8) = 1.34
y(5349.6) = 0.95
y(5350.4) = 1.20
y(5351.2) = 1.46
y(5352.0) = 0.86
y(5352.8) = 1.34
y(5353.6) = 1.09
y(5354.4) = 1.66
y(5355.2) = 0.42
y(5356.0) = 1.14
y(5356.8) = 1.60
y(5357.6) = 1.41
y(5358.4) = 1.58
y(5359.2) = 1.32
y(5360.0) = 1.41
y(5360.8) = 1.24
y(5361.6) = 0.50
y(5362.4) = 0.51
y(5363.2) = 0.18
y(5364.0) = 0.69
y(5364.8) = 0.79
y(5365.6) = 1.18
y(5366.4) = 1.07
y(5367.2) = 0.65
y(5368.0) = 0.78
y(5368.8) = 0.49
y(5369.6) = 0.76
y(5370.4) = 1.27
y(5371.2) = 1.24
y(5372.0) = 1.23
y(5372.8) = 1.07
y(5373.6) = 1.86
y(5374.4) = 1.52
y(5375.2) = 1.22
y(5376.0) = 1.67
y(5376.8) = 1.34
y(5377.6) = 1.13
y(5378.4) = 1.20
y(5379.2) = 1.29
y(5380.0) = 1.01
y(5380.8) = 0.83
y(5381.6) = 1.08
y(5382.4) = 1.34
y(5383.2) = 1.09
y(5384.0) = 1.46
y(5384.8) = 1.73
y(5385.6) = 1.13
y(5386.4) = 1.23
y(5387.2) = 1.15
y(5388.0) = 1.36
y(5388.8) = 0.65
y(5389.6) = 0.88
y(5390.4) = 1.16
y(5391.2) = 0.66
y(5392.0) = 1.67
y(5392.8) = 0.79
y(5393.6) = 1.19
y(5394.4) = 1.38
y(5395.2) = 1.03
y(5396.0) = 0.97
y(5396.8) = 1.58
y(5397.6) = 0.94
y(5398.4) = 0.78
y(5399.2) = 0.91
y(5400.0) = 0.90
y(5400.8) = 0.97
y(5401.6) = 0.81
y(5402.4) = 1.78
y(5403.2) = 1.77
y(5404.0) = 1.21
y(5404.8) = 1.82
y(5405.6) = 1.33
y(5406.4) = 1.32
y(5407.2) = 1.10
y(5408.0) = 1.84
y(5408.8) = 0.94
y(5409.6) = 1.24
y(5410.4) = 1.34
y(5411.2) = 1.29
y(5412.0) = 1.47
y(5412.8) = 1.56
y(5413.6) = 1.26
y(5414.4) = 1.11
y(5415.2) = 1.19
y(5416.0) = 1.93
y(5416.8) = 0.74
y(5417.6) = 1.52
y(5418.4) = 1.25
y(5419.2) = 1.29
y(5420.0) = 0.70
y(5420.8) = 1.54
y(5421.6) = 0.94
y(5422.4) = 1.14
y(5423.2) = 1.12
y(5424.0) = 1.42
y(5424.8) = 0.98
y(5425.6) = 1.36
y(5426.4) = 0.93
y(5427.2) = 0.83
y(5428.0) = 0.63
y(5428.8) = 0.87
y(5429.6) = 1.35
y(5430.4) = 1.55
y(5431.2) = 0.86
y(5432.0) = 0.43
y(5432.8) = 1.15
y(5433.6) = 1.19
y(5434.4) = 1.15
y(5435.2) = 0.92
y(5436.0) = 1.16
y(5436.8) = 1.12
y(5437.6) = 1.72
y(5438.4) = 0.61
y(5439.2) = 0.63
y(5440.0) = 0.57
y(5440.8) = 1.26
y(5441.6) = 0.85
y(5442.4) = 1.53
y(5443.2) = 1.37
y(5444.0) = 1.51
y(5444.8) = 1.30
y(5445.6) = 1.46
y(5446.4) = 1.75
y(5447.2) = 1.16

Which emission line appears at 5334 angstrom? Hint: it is [O II]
